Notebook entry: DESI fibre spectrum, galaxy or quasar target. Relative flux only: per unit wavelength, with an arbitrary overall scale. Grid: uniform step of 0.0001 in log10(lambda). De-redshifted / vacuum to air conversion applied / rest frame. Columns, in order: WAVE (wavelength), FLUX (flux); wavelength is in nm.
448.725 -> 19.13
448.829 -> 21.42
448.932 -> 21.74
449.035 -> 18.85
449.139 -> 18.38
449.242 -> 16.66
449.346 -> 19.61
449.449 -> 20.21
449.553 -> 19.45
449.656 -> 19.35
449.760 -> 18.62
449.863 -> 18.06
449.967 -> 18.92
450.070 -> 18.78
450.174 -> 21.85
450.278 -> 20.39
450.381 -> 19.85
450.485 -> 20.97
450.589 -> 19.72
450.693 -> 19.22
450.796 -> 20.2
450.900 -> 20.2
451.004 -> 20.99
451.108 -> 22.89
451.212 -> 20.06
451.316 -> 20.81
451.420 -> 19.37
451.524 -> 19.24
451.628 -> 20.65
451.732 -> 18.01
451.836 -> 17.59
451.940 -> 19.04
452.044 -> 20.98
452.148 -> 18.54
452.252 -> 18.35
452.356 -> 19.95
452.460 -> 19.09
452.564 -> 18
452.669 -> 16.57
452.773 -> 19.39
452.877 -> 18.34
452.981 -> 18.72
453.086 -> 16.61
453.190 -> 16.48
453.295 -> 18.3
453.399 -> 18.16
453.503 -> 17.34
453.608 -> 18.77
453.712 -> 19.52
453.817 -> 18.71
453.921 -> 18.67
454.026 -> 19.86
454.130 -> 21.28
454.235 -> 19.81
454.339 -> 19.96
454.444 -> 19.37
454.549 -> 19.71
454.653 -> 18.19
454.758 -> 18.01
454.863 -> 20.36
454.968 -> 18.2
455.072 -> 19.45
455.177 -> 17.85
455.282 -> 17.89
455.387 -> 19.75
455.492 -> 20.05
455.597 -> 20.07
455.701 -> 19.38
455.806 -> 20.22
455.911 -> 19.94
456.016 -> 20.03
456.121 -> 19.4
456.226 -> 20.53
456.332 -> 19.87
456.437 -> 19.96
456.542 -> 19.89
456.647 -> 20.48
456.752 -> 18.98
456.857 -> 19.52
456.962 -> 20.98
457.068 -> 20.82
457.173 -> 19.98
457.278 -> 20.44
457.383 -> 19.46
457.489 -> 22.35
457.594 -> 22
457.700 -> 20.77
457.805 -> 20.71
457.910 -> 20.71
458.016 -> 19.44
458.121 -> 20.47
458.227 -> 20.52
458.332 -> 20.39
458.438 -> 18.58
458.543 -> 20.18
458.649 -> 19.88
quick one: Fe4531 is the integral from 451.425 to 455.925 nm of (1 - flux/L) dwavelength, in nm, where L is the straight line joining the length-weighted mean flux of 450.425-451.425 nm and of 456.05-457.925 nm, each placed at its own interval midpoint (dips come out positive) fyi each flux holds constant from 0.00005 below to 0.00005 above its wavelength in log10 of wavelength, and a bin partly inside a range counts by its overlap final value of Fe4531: 0.33 nm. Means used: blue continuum 20.5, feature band 18.9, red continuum 20.4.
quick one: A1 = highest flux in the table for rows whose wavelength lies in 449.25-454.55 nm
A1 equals 22.89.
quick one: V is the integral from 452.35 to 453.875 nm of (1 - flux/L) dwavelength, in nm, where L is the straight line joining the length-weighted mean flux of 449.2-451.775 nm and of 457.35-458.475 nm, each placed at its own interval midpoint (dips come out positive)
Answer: 0.14 nm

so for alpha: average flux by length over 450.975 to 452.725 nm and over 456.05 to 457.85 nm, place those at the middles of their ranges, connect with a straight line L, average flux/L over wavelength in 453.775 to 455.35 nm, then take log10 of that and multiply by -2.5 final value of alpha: 0.04 mag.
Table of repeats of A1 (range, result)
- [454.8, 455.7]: 20.36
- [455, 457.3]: 20.98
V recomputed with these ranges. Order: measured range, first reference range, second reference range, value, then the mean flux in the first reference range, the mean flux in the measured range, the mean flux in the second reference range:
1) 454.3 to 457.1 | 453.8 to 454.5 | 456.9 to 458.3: 0.078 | 19.7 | 19.6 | 20.7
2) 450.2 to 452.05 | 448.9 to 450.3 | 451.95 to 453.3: -0.113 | 19.3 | 20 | 18.4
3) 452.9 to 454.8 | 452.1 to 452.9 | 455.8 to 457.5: 0.031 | 18.5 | 18.7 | 20.1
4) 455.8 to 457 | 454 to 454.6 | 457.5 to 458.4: 0.025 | 20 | 20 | 20.7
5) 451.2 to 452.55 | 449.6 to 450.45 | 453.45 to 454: -0.015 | 19.5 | 19.3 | 18.7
